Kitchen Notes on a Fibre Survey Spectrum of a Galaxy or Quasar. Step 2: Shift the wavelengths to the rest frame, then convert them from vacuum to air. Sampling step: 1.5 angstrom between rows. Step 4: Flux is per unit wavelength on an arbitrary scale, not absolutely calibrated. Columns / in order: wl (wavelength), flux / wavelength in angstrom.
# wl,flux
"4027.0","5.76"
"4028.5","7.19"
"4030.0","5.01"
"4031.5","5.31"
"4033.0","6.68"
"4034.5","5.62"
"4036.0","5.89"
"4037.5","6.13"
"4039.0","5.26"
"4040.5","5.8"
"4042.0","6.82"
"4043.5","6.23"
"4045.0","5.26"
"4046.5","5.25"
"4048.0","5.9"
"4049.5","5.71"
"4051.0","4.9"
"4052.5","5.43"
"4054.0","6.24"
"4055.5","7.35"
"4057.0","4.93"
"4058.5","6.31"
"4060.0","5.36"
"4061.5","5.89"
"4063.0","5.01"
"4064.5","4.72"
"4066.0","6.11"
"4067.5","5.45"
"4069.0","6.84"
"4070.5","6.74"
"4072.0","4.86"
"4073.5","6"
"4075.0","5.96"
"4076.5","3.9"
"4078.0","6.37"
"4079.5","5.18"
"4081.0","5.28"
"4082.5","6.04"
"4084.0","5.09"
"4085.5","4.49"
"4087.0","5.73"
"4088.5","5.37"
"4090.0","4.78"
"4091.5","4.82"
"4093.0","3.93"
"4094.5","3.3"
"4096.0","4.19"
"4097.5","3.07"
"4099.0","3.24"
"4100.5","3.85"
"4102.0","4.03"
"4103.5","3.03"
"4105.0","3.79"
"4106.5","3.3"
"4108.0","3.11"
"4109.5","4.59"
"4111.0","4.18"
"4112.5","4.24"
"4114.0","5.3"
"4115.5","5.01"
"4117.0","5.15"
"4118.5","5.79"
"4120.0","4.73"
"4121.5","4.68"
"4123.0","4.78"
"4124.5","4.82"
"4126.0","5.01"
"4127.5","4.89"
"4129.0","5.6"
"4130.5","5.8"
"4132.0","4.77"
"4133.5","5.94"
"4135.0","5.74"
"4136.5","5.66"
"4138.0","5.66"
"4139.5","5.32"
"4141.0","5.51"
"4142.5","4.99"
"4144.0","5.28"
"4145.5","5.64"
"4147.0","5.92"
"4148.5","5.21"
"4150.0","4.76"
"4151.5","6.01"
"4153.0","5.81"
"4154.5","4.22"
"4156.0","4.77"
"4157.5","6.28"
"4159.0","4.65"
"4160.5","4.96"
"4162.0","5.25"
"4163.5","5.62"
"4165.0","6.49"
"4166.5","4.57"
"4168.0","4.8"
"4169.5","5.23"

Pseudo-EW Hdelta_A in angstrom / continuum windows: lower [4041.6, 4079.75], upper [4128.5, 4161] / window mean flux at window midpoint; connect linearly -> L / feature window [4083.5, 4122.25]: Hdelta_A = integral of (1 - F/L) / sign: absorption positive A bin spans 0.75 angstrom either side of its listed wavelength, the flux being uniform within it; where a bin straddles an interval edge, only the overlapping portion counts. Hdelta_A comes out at 8.5 angstrom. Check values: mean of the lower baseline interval 5.72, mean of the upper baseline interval 5.39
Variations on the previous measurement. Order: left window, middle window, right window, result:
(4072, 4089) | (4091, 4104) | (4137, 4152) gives 4.1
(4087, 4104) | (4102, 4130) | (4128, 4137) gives 2.1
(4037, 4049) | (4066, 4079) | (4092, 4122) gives -1.9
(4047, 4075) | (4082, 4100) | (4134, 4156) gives 3.7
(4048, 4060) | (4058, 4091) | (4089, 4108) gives -4.5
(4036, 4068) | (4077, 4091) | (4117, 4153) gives 0.6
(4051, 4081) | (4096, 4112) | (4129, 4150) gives 5.5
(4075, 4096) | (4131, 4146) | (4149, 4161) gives -0.9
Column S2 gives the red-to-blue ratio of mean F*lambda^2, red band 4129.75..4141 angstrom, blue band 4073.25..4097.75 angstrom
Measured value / 1.16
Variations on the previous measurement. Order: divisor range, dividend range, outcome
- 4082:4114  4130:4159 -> 1.32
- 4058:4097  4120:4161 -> 1.03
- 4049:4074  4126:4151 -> 0.98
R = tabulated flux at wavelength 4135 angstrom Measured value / 5.74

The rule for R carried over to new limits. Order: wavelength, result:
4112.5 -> 4.24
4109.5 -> 4.59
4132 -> 4.77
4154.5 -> 4.22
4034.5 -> 5.62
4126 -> 5.01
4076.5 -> 3.9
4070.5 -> 6.74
